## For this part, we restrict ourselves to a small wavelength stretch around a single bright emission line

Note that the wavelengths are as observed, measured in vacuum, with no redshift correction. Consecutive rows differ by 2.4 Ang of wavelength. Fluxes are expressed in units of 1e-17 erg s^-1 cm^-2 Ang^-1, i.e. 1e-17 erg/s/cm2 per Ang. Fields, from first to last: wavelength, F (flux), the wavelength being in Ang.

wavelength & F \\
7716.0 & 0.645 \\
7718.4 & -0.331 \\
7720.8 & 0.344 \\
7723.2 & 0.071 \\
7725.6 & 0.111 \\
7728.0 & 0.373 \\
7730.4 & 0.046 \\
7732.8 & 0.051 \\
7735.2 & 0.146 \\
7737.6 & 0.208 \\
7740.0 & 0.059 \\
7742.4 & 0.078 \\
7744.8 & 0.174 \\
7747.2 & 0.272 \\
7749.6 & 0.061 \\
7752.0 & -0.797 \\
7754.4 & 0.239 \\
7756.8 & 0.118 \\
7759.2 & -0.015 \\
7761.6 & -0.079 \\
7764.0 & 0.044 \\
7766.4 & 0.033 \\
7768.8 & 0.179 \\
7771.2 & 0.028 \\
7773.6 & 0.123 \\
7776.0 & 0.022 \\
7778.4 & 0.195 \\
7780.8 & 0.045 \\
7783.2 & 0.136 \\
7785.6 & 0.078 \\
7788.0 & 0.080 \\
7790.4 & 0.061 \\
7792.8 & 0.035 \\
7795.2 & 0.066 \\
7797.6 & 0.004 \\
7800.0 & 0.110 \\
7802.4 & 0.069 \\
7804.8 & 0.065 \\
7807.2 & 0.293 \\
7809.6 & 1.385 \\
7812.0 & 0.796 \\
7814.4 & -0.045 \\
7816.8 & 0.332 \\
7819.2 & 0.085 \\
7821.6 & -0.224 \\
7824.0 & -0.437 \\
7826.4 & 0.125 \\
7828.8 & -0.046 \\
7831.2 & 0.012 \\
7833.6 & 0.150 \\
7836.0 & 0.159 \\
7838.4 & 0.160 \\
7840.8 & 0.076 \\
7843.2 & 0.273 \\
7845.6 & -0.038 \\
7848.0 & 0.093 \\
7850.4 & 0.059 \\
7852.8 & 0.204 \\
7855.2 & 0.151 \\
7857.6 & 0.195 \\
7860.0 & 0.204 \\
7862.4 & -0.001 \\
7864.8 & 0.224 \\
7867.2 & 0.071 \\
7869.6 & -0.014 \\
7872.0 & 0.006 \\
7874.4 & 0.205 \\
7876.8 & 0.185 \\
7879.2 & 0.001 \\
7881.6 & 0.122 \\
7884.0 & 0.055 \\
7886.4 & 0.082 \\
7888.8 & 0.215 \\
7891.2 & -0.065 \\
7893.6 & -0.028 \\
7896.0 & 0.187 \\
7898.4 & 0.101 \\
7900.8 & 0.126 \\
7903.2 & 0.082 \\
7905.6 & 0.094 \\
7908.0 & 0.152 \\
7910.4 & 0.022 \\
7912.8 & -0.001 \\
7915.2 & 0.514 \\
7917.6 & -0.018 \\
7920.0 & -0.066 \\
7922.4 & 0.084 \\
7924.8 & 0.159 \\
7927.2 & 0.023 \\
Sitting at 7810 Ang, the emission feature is Halpha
